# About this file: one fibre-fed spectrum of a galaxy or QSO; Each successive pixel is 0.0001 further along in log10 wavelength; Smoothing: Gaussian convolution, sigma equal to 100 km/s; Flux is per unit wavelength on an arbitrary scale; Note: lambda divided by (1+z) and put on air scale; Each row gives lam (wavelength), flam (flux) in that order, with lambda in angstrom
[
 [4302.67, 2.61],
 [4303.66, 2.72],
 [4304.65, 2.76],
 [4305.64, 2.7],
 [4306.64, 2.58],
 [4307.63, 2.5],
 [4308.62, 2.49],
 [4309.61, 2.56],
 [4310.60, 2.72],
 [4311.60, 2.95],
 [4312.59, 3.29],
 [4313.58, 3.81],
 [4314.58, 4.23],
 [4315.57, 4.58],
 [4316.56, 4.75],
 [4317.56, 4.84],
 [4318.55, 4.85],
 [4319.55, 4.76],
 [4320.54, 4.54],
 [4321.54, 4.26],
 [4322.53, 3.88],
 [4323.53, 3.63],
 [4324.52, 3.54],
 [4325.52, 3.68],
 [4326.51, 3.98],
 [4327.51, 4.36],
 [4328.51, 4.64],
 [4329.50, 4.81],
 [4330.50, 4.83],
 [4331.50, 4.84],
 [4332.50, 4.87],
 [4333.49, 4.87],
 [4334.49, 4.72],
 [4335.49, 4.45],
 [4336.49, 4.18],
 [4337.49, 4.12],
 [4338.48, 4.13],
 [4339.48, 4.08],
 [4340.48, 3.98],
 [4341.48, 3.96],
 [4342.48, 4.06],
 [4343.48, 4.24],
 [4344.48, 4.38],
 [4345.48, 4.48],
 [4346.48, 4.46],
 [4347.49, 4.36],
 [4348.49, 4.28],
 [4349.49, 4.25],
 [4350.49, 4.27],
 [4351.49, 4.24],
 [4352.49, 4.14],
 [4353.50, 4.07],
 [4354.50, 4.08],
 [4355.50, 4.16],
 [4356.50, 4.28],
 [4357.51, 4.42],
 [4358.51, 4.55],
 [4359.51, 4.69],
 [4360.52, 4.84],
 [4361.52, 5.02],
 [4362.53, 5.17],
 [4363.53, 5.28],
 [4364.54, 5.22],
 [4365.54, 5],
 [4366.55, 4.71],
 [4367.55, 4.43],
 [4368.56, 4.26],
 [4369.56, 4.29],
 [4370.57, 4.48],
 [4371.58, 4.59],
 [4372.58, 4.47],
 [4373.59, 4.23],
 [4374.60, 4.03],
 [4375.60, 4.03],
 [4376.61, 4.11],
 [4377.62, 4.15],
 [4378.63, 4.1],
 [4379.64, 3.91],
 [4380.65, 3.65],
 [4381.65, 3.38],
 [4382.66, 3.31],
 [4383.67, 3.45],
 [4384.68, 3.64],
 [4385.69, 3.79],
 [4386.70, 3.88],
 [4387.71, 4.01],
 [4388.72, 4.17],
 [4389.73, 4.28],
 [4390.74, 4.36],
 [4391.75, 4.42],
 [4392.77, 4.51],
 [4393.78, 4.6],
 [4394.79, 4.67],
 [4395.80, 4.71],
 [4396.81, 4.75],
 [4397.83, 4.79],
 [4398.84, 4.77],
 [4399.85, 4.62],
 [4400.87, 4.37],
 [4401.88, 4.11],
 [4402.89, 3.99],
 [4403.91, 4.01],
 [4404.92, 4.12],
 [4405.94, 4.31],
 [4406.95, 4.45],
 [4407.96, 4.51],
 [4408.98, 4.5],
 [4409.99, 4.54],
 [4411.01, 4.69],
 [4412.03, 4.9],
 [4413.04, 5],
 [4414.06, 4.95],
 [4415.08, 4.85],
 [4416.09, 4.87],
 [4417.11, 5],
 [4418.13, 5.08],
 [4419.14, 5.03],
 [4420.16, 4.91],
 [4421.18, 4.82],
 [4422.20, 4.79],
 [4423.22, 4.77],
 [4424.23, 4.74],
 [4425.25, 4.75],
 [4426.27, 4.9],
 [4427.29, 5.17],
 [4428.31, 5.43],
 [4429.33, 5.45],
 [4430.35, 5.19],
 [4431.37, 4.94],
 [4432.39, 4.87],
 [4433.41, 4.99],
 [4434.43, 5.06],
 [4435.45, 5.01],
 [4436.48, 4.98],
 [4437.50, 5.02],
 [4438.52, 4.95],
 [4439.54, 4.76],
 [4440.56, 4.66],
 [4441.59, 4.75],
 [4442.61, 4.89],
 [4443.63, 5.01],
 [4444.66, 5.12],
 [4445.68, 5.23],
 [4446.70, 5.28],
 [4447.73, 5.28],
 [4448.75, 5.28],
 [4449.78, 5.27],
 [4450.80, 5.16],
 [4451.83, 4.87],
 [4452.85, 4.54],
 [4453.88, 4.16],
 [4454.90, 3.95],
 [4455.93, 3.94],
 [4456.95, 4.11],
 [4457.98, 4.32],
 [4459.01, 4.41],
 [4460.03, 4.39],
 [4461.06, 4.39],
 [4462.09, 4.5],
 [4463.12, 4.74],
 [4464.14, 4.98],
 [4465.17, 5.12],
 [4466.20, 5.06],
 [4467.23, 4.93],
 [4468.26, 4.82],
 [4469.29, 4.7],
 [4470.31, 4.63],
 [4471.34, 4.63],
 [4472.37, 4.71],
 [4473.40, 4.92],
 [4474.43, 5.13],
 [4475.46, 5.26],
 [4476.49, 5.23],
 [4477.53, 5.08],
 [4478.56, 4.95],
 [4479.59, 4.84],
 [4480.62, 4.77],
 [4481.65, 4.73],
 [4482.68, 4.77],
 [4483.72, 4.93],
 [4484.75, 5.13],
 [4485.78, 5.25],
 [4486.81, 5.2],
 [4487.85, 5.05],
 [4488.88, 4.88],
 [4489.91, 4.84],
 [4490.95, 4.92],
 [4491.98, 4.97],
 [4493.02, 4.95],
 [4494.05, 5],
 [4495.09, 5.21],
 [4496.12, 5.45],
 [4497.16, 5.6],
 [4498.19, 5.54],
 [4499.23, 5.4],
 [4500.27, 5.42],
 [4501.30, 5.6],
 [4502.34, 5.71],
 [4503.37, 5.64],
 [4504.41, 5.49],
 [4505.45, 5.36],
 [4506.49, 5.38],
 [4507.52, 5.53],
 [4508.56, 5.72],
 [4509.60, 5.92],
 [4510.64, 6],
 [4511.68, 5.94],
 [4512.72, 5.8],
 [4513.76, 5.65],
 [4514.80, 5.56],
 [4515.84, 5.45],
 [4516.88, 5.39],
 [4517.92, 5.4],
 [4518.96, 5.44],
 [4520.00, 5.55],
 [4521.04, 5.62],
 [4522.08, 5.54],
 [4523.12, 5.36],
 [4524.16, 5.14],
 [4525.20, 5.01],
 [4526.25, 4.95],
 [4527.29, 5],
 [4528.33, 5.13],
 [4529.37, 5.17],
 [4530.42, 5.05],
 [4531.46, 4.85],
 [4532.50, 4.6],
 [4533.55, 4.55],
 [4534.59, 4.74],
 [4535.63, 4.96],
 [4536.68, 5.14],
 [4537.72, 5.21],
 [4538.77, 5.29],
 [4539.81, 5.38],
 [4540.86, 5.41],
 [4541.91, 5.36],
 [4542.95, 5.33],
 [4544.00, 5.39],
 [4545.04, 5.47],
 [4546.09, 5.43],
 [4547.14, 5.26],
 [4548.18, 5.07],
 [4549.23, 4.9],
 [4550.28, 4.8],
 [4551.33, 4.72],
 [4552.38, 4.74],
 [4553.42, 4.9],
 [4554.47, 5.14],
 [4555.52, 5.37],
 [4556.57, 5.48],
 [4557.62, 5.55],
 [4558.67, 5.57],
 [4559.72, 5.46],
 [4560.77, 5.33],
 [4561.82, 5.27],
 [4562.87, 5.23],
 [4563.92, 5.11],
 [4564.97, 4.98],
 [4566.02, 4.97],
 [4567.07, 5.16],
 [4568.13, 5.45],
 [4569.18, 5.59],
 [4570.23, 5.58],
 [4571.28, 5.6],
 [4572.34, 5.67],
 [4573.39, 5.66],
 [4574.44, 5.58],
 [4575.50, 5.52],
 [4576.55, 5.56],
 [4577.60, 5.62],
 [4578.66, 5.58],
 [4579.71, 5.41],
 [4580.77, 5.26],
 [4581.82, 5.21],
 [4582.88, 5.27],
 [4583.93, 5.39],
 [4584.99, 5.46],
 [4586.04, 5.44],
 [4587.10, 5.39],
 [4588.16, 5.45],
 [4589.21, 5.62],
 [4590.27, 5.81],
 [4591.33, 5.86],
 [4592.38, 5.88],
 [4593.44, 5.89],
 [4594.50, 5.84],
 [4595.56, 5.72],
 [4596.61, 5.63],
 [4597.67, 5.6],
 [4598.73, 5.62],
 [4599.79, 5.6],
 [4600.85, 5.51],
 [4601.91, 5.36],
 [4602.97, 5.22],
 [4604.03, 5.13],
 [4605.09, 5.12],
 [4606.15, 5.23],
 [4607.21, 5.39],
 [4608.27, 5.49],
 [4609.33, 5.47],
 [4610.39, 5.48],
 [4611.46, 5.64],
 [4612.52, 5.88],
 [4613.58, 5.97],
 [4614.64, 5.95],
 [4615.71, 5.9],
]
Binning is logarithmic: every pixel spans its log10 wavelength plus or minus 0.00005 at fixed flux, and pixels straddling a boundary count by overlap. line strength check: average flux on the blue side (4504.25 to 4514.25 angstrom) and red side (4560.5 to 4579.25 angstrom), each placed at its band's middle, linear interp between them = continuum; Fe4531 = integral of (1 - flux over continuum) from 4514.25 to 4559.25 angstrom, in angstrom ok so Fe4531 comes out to 3.0 angstrom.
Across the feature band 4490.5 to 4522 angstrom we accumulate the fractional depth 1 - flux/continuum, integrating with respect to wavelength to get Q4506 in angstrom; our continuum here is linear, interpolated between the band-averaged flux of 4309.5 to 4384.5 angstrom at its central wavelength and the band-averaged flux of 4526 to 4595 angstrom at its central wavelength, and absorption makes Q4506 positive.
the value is -2.8 angstrom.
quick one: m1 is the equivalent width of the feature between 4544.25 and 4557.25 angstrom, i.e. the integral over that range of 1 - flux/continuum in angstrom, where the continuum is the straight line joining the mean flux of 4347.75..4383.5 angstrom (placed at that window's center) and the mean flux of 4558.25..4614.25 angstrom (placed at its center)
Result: 0.5 angstrom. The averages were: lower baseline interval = 4.34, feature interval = 5.12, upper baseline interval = 5.49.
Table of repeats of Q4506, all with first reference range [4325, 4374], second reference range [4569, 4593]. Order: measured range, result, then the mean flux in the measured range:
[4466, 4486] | 0.5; 4.92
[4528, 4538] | 0.7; 4.93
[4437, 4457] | 0.3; 4.83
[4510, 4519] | -0.7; 5.64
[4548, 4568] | 1.0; 5.15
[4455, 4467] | 1.1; 4.53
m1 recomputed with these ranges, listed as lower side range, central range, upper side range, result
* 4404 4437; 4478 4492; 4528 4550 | 0.2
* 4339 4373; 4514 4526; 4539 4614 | -0.5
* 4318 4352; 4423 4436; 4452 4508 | -0.8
